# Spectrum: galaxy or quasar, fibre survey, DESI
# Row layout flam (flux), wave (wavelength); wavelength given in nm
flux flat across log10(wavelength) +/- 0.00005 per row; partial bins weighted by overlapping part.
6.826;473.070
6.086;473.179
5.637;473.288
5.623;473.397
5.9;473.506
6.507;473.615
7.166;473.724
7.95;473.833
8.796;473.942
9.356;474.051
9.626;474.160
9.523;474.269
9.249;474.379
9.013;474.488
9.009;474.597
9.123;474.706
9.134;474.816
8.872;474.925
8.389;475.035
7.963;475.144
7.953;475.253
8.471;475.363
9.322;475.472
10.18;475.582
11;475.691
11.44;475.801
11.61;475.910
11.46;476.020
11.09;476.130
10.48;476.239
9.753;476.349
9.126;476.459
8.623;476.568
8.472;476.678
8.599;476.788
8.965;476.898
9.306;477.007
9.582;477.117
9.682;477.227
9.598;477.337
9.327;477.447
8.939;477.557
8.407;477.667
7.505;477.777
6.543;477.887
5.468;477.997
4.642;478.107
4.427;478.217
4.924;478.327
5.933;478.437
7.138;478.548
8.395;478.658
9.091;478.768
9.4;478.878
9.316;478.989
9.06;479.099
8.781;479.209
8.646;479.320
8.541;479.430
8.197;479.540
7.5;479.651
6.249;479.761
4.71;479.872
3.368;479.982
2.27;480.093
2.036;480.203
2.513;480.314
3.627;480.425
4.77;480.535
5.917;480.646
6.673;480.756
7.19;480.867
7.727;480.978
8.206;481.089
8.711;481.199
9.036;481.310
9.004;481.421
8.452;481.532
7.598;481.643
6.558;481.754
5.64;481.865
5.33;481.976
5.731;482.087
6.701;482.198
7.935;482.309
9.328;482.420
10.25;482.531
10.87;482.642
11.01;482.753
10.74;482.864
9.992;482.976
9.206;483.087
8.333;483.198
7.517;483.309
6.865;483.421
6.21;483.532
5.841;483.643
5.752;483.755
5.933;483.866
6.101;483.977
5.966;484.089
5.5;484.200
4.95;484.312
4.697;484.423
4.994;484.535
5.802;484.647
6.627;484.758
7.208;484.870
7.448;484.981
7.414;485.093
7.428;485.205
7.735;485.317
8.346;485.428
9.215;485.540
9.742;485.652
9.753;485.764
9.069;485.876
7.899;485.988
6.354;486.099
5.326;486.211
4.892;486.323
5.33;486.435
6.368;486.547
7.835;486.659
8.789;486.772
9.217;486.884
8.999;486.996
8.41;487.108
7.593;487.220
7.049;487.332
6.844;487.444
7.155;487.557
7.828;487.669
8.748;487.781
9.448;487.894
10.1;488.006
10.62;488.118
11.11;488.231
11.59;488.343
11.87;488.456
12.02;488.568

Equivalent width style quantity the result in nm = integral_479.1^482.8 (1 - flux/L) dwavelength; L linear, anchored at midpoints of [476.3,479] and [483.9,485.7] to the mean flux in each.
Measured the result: 0.23 nm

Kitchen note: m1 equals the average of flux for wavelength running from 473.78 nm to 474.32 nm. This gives 9.06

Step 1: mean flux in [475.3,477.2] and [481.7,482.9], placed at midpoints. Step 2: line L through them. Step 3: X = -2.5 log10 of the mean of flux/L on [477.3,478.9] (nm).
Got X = 0.27 mag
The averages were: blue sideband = 9.84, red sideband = 8.16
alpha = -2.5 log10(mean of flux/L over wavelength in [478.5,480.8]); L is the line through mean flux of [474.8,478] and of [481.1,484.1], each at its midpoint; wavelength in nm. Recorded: 0.30 mag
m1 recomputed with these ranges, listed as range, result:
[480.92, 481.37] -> 8.42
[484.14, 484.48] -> 5.06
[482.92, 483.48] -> 8.37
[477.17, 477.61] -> 9.38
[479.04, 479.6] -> 8.64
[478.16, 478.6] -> 5.58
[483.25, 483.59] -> 6.88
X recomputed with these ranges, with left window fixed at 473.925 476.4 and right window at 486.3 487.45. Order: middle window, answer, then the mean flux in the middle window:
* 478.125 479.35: 0.17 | 7.62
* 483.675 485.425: 0.25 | 6.3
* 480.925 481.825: 0.05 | 8.12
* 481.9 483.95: 0.04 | 7.93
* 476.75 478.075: 0.10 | 8.43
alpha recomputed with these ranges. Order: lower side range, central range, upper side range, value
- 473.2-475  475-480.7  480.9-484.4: 0.014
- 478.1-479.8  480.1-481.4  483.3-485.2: 0.183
